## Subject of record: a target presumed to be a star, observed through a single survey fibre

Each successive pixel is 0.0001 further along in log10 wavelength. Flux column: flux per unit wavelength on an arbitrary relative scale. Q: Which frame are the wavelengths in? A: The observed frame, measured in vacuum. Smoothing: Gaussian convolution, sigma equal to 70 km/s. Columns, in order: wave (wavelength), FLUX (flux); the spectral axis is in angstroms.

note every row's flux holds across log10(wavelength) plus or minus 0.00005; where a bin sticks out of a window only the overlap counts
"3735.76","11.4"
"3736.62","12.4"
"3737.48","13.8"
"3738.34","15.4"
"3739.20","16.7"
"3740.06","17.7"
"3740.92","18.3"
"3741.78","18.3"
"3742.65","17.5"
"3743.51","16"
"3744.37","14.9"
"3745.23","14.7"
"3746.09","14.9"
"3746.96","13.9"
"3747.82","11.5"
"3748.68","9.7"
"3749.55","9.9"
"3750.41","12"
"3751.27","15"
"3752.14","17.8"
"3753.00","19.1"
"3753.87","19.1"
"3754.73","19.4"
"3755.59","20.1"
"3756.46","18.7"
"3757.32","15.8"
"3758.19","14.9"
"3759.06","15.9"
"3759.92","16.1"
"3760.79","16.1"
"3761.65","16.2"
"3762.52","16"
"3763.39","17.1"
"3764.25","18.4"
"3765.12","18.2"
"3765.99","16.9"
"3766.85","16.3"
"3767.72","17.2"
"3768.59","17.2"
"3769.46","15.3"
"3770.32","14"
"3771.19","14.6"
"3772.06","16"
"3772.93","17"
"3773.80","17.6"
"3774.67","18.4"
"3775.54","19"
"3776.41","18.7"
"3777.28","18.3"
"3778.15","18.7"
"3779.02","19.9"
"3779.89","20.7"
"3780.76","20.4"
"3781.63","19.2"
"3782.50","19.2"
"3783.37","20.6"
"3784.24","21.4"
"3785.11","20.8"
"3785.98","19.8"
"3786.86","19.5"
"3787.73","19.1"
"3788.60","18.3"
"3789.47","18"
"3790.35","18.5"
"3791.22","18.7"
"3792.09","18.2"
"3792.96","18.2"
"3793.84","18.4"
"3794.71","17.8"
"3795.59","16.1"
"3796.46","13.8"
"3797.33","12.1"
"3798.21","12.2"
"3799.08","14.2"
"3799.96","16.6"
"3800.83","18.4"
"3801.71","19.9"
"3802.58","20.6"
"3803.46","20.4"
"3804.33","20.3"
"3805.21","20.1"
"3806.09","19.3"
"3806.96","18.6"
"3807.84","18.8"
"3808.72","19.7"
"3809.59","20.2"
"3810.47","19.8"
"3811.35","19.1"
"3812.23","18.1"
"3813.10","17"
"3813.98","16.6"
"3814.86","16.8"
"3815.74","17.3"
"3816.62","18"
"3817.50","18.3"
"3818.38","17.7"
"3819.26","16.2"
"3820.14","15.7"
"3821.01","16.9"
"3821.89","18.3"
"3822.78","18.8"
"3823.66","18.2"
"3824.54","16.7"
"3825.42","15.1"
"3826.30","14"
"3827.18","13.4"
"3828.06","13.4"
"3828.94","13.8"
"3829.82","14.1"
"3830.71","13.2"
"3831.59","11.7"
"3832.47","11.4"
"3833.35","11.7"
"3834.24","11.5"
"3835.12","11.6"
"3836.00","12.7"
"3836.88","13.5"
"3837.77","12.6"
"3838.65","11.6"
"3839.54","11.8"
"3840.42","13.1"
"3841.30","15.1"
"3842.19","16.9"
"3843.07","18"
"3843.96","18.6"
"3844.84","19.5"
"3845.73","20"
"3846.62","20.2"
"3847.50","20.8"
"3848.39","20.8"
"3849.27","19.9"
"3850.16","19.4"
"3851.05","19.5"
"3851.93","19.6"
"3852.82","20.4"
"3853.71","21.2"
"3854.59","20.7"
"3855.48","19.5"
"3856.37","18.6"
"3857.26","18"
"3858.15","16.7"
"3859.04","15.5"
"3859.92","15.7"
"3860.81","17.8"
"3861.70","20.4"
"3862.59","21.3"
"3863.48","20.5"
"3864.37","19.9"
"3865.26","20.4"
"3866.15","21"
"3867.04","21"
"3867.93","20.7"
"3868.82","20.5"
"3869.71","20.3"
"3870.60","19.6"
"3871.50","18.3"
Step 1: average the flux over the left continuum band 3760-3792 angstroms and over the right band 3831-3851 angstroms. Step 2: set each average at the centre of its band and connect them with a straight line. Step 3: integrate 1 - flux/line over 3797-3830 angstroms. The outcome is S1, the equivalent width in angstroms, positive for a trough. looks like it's -1.2 angstroms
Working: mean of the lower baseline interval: 18.1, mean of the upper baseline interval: 15.6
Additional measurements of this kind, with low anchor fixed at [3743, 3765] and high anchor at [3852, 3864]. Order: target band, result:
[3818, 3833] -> 2.3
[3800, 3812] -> -1.5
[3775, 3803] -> -2.4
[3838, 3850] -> 0.8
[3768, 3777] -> -0.3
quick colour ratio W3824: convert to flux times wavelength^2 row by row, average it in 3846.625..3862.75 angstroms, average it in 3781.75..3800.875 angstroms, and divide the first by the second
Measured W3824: 1.1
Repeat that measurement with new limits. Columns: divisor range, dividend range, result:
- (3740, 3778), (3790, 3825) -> 1.11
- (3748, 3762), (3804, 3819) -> 1.20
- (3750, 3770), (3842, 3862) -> 1.18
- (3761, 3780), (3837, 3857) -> 1.09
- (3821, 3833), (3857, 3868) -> 1.31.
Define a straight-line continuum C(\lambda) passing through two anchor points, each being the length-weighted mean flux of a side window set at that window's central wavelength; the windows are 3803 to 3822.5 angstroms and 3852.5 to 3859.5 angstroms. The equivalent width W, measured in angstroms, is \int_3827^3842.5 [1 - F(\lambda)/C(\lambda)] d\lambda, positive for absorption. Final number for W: 4.7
